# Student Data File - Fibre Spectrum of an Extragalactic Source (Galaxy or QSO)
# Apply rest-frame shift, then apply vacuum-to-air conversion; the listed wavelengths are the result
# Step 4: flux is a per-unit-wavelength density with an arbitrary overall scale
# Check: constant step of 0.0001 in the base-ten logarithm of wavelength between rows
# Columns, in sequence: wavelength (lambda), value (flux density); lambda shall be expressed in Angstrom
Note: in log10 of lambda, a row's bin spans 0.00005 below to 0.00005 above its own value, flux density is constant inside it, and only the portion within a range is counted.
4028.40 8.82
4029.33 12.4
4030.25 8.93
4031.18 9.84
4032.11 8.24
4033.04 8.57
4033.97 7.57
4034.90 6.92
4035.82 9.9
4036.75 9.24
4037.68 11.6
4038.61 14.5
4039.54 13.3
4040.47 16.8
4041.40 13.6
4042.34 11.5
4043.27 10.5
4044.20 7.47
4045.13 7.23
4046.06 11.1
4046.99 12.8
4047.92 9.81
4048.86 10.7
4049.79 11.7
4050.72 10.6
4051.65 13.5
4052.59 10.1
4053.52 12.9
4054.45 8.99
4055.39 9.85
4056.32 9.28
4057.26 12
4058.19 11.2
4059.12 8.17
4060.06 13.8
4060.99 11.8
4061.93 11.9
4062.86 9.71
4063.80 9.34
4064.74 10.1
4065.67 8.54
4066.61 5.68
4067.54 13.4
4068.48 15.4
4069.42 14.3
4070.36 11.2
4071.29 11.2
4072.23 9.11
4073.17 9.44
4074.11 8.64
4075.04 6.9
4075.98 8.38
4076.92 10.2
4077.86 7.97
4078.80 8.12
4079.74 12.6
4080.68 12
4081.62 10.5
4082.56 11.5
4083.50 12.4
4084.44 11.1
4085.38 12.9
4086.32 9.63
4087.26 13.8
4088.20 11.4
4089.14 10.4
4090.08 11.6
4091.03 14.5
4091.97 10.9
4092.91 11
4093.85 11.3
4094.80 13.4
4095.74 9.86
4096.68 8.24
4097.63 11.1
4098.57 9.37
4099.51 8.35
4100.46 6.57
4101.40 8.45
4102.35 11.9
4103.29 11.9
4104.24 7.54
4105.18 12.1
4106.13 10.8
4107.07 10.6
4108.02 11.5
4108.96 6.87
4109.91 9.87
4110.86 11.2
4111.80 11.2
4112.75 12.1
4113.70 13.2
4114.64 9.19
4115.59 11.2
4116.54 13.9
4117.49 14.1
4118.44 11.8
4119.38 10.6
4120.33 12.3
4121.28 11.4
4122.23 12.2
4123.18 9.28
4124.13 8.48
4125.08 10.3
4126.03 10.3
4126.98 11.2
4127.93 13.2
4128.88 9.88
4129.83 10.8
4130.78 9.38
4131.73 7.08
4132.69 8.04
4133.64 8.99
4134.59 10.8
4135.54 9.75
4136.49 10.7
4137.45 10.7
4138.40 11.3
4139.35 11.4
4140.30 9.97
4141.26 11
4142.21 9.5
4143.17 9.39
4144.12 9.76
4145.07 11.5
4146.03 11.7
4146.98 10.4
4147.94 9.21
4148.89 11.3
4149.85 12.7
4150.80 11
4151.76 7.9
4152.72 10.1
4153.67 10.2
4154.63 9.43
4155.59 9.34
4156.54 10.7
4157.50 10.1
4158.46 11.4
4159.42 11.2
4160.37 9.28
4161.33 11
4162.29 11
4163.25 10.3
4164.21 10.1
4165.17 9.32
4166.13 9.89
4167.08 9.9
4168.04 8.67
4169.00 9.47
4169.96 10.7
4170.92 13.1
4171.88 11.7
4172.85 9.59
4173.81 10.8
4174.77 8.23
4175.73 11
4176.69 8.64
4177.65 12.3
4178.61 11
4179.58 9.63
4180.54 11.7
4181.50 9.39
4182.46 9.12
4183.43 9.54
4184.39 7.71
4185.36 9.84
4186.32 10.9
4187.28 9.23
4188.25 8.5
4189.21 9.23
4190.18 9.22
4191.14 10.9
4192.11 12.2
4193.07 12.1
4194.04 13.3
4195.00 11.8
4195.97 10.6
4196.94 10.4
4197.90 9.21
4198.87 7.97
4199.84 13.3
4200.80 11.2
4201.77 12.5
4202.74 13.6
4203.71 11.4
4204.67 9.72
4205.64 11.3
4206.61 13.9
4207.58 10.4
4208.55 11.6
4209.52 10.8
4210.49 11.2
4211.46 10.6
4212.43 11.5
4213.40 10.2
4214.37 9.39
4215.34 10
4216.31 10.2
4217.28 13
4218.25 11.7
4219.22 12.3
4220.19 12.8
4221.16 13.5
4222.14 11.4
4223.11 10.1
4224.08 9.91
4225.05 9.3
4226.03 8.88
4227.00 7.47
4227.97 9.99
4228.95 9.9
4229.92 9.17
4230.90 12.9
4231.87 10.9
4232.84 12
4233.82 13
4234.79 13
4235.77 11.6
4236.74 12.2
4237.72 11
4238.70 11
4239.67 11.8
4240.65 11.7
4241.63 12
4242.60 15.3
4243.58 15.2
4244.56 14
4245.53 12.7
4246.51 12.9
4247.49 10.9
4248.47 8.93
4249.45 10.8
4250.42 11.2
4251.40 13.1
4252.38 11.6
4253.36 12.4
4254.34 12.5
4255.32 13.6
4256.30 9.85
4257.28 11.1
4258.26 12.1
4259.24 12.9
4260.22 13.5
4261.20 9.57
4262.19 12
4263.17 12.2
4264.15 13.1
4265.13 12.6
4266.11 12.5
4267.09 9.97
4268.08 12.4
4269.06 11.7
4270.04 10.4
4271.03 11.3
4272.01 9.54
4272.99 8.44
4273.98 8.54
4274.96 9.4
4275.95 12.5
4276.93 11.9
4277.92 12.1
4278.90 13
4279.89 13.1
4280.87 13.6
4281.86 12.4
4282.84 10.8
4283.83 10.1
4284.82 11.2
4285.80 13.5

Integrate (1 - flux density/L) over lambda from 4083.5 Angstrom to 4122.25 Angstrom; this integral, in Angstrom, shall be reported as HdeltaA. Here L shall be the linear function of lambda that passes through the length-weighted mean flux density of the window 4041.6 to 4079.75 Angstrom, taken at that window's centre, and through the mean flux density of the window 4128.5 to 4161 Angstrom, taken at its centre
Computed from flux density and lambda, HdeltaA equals -2.7 Angstrom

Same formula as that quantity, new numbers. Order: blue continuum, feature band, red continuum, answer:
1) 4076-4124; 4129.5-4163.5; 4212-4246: 2.6 Angstrom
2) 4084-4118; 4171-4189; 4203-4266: 2.1 Angstrom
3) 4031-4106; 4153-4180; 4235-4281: 2.3 Angstrom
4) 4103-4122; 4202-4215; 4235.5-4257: 0.7 Angstrom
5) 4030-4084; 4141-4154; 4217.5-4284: 0.8 Angstrom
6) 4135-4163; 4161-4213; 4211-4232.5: -0.1 Angstrom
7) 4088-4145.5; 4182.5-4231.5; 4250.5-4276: 1.7 Angstrom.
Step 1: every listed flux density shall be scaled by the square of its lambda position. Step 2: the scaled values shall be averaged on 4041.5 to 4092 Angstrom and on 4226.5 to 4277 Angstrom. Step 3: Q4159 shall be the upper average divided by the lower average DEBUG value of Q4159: 1.18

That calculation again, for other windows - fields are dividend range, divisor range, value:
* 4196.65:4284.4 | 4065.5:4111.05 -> 1.17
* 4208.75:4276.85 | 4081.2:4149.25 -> 1.13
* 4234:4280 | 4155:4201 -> 1.19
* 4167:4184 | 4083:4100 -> 0.95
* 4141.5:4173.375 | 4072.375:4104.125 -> 1.02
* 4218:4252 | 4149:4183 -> 1.16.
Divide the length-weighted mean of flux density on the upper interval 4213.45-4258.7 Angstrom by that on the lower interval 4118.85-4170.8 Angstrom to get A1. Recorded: 1.12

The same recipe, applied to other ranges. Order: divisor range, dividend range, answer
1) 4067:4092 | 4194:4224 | 1.02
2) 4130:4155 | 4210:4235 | 1.08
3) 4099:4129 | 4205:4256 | 1.07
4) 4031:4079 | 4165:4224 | 1.02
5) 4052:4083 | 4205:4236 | 1.06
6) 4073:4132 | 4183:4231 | 1.01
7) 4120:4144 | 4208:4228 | 1.05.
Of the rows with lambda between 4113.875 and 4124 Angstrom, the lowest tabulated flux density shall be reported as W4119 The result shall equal 9.19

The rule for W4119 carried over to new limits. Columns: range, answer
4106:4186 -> 6.87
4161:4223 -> 7.71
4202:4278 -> 7.47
